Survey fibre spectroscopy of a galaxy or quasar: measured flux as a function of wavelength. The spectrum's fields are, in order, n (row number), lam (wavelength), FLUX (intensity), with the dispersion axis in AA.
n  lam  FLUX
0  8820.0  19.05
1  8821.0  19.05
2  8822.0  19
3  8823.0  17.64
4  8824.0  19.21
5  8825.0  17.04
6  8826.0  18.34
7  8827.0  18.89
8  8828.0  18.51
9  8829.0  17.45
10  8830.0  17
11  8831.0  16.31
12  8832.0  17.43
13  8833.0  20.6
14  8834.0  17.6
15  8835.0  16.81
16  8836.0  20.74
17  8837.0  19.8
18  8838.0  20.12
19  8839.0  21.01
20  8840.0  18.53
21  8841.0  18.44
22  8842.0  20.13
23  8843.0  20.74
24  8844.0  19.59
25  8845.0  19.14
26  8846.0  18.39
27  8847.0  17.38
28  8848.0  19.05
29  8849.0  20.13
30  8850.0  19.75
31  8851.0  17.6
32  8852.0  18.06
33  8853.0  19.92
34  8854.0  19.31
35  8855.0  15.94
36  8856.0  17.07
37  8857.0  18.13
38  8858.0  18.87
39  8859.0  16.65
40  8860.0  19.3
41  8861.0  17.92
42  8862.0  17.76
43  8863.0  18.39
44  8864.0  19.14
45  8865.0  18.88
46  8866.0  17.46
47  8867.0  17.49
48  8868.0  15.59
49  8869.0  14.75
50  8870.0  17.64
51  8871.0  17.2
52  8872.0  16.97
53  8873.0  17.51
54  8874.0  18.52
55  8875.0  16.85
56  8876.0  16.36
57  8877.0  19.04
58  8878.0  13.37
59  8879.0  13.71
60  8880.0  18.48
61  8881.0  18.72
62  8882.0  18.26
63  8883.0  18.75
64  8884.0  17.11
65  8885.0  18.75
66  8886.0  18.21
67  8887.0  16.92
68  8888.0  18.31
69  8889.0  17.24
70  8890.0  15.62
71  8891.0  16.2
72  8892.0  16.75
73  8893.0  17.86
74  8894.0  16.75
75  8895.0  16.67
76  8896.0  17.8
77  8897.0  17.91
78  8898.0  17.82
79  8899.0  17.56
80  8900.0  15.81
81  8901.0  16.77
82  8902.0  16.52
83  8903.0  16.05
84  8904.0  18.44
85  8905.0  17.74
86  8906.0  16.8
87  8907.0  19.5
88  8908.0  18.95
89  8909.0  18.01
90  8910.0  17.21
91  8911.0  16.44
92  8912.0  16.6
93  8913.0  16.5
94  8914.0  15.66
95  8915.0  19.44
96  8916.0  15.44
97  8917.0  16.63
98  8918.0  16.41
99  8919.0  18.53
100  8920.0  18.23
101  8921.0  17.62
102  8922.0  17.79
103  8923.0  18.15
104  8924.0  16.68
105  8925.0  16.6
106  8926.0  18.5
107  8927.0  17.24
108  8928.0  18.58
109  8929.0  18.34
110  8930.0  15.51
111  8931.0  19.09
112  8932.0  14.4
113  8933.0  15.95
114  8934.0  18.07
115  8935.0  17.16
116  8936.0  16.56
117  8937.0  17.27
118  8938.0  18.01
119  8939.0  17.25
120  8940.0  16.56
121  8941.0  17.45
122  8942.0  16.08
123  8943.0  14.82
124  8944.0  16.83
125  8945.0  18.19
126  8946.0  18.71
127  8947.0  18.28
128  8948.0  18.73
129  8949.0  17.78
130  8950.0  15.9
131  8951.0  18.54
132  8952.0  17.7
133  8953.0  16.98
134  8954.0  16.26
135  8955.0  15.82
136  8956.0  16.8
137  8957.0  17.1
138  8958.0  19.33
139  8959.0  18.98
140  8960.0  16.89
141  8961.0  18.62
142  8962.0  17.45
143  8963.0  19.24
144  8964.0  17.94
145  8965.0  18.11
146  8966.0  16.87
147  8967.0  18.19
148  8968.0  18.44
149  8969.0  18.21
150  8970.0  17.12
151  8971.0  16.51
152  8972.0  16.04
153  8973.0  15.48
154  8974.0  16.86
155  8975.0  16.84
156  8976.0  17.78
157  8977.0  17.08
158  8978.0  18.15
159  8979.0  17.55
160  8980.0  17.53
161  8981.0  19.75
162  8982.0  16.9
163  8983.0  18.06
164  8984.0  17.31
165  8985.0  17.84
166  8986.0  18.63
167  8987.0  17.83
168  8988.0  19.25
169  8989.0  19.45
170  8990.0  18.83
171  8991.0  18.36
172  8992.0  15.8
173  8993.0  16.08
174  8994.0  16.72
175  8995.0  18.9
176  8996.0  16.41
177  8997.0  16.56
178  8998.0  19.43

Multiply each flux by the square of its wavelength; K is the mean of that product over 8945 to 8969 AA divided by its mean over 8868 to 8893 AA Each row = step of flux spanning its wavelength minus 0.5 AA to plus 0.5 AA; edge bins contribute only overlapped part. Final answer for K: 1.06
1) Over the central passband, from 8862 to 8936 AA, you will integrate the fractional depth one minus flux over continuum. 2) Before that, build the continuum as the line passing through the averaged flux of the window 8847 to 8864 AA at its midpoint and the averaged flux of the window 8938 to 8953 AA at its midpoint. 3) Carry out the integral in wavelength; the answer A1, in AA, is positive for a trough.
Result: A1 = 2.43 AA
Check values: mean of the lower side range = 18.4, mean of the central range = 17.3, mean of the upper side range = 17.4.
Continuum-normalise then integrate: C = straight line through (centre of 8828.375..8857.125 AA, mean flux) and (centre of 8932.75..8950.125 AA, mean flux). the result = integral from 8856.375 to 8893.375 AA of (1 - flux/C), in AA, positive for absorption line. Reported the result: 1.64 AA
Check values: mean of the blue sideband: 18.7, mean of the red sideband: 17.2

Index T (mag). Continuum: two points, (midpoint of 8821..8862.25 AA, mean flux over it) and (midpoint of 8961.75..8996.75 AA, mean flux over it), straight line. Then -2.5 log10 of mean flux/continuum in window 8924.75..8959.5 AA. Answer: 0.04 mag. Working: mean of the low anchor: 18.6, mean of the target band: 17.3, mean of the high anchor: 17.6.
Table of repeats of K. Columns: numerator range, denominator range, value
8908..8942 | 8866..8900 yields 1.01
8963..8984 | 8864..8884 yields 1.04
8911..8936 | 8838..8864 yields 0.93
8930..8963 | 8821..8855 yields 0.95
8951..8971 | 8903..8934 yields 1.03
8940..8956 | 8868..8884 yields 1.02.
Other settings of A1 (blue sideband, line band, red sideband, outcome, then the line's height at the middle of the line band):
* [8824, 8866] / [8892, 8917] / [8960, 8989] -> 1.30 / 18.2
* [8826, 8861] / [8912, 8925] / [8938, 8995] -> 0.56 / 18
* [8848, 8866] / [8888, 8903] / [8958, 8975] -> 0.95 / 18.1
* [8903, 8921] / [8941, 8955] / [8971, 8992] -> 0.25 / 17.6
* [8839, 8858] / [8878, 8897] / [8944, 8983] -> 1.18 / 18.4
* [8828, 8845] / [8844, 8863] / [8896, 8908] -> 0.13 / 18.5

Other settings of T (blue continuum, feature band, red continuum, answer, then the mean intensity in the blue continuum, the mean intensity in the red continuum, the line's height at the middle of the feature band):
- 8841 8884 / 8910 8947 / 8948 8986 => 0.03 mag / 17.9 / 17.5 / 17.7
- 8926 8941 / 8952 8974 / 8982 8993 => 0.01 mag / 17.2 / 18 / 17.6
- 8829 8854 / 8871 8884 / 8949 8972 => 0.08 mag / 18.9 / 17.6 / 18.5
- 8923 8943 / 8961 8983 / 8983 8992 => 0.02 mag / 17.1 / 18.3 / 17.9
